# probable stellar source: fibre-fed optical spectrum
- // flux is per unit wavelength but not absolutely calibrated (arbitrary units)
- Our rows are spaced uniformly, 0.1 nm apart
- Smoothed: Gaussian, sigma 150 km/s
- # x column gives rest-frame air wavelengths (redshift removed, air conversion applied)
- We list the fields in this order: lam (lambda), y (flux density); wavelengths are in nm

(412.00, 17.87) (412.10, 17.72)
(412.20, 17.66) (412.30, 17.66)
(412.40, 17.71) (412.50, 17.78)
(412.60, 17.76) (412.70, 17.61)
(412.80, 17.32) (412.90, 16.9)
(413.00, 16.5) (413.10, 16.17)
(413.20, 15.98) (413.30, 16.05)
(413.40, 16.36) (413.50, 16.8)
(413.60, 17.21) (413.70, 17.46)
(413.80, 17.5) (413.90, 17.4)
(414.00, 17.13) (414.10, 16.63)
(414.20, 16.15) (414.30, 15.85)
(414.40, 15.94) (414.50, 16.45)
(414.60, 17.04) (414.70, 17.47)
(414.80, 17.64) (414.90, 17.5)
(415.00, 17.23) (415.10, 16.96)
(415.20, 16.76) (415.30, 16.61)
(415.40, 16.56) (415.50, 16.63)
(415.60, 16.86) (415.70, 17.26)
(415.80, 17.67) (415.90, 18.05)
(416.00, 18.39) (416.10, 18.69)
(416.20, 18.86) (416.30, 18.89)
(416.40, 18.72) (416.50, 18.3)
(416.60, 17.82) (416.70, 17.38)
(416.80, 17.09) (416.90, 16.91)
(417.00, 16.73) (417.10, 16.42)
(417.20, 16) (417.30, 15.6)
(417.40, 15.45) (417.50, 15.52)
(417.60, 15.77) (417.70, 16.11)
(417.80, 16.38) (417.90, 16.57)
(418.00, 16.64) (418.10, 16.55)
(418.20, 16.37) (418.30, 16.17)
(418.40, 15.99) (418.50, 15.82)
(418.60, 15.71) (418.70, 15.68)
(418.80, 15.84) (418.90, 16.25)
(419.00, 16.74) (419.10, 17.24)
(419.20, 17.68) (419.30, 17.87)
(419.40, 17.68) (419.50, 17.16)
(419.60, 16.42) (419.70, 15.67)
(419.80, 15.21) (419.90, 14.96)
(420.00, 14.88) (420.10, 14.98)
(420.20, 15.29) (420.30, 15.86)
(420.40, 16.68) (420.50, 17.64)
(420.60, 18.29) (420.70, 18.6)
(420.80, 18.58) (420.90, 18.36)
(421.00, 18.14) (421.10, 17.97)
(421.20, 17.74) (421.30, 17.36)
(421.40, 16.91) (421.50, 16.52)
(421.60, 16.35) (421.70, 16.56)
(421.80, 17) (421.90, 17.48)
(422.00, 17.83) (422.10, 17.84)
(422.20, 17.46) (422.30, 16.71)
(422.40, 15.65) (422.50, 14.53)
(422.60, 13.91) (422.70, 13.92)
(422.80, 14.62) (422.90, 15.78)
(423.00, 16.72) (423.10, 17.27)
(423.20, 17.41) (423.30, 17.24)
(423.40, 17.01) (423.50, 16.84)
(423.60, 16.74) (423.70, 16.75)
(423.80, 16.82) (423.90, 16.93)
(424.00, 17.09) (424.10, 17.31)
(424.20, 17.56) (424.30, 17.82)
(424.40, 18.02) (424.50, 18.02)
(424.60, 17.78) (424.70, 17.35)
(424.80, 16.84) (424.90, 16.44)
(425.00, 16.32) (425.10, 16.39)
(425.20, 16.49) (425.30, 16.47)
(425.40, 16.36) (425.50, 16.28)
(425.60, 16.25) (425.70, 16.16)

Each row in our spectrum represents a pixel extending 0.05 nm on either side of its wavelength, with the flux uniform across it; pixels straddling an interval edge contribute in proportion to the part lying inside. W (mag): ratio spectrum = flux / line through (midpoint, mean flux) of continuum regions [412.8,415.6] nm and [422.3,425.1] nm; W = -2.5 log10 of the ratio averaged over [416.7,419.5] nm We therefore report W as 0.02 mag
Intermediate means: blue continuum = 16.8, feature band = 16.4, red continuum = 16.6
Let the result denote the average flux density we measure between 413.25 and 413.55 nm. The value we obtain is 16.4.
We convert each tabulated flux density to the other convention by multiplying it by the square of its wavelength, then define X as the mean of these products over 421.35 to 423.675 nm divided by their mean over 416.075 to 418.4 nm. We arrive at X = 1.0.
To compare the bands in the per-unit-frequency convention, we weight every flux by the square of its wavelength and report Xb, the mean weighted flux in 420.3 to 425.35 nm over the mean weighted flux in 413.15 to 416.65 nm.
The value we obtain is 1.02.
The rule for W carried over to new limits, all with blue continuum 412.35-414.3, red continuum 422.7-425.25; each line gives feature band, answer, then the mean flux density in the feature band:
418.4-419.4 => 0.02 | 16.6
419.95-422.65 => 0.00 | 16.9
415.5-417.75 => -0.02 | 17.2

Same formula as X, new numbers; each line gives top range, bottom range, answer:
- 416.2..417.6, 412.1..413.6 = 1.02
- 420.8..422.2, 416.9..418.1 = 1.10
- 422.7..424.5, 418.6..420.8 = 1.04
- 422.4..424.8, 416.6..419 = 1.05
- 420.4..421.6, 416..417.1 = 1.01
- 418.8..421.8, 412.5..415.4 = 1.03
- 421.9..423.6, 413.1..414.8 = 1.02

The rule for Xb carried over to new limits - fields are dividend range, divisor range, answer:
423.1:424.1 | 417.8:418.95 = 1.08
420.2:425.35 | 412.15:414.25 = 1.04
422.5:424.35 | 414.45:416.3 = 0.98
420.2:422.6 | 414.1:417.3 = 1.02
